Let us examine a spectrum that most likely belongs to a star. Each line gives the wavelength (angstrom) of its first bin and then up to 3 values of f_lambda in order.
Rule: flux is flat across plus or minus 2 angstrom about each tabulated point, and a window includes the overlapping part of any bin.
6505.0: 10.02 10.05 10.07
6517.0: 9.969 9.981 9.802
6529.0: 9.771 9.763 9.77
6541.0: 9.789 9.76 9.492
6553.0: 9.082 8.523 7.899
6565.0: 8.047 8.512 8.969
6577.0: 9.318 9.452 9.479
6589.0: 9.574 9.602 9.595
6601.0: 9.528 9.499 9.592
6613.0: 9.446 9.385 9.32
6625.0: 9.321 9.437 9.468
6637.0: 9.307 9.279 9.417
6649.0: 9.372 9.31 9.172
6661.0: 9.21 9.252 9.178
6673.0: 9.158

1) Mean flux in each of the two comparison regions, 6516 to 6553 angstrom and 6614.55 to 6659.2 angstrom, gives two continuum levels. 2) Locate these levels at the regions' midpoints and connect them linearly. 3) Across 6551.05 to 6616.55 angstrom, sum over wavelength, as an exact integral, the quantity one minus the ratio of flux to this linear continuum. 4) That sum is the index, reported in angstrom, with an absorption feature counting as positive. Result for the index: 2.8 angstrom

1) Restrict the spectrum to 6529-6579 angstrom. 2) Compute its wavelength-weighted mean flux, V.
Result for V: 9.1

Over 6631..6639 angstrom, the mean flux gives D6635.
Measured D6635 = 9.39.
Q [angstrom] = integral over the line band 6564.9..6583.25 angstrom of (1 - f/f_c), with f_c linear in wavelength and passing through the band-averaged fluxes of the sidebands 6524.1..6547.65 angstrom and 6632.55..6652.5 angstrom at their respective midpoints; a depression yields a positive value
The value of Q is 1.3 angstrom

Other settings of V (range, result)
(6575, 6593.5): 9.48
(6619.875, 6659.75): 9.34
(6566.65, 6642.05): 9.37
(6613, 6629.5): 9.37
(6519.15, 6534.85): 9.83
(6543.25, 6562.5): 8.97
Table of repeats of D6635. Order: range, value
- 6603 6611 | 9.55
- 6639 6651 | 9.36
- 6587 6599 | 9.59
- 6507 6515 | 10.1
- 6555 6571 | 8.25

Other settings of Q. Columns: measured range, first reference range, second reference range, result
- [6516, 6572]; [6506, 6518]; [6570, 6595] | 2.6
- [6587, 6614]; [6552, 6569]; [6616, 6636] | -1.7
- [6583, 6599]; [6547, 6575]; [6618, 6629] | -1.0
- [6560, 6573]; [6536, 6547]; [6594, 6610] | 1.9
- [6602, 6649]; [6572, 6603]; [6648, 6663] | -0.3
